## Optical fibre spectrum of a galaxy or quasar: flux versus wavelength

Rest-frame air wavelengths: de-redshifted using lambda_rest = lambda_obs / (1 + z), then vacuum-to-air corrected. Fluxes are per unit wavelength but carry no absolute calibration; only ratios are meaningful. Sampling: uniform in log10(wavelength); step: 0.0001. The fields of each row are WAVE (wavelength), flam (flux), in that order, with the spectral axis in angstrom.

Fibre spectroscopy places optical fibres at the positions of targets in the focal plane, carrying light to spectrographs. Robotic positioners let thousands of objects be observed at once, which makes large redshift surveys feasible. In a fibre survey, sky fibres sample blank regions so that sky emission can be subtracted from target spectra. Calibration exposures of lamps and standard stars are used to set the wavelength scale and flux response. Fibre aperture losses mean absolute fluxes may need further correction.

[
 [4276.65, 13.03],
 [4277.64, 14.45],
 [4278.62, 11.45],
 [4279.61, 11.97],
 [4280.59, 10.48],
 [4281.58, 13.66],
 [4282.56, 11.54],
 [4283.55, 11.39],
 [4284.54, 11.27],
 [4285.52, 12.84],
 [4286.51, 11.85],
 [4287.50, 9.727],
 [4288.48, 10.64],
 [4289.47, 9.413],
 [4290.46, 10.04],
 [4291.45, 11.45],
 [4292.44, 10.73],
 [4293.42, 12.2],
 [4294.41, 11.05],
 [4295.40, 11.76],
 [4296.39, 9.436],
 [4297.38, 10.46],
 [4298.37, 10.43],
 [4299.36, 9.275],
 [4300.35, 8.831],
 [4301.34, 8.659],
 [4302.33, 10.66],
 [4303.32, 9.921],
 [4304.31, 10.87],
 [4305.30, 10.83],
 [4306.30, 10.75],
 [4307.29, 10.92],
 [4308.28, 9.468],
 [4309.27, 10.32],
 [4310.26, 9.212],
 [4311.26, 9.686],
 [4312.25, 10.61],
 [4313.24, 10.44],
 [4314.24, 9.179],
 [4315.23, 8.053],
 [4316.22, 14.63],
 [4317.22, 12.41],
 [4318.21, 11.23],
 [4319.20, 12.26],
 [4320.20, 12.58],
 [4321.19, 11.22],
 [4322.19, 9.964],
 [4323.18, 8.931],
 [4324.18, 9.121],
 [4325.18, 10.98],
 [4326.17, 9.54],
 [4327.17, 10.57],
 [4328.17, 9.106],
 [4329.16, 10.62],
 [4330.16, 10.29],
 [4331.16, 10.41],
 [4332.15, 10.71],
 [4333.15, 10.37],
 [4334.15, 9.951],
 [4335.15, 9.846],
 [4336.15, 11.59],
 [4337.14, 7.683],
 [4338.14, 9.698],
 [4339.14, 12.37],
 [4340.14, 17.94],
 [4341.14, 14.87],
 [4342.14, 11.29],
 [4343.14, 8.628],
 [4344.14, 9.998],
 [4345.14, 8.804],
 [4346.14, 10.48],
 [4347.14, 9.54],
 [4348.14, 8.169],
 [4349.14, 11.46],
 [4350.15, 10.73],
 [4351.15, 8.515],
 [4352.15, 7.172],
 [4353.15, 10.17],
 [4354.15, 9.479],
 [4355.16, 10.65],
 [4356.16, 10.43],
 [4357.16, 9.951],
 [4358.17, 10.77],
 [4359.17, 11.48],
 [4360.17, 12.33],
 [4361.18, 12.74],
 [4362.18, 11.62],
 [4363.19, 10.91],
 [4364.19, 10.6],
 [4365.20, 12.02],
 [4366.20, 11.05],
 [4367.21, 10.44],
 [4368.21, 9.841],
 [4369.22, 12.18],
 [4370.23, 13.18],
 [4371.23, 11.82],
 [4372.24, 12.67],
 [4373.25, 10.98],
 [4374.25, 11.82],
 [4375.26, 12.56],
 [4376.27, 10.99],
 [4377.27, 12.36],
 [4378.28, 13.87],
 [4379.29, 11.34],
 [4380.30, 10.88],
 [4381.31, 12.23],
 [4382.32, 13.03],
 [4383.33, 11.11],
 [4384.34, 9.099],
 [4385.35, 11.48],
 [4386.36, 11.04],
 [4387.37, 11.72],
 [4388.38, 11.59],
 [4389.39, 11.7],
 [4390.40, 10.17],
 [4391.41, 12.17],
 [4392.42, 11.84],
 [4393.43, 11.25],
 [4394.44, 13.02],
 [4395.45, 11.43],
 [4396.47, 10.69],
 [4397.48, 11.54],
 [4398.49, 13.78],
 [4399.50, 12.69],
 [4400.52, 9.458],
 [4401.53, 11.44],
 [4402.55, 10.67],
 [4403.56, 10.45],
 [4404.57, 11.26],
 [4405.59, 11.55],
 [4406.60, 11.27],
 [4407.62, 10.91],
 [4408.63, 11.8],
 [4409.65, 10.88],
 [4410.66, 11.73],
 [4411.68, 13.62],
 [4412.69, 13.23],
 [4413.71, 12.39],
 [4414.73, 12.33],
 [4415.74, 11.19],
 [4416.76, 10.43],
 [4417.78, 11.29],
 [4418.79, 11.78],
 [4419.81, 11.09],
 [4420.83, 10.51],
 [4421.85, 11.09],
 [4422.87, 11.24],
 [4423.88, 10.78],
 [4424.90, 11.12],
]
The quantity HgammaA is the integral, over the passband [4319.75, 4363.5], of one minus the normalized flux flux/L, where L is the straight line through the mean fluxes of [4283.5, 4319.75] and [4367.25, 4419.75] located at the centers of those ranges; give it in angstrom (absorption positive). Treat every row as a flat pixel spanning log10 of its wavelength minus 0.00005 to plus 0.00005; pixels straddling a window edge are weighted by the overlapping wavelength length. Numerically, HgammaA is 2.1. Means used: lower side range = 10.6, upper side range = 11.6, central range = 10.5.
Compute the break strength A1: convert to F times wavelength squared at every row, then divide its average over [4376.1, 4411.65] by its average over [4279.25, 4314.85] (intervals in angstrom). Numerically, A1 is 1.1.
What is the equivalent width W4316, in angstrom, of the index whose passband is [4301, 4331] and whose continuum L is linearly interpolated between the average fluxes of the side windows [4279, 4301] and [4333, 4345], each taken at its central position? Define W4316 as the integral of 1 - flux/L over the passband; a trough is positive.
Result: 1.6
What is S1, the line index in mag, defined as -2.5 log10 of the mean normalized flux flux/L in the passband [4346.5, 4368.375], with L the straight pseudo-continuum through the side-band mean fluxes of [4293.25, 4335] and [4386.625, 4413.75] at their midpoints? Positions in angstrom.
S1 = 0.06 mag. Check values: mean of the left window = 10.4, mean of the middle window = 10.5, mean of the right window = 11.6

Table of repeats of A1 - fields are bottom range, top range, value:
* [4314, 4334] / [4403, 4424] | 1.13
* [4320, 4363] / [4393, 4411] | 1.12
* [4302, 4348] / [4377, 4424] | 1.13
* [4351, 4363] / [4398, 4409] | 1.11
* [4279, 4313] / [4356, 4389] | 1.12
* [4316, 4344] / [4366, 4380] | 1.10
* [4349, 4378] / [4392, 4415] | 1.07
